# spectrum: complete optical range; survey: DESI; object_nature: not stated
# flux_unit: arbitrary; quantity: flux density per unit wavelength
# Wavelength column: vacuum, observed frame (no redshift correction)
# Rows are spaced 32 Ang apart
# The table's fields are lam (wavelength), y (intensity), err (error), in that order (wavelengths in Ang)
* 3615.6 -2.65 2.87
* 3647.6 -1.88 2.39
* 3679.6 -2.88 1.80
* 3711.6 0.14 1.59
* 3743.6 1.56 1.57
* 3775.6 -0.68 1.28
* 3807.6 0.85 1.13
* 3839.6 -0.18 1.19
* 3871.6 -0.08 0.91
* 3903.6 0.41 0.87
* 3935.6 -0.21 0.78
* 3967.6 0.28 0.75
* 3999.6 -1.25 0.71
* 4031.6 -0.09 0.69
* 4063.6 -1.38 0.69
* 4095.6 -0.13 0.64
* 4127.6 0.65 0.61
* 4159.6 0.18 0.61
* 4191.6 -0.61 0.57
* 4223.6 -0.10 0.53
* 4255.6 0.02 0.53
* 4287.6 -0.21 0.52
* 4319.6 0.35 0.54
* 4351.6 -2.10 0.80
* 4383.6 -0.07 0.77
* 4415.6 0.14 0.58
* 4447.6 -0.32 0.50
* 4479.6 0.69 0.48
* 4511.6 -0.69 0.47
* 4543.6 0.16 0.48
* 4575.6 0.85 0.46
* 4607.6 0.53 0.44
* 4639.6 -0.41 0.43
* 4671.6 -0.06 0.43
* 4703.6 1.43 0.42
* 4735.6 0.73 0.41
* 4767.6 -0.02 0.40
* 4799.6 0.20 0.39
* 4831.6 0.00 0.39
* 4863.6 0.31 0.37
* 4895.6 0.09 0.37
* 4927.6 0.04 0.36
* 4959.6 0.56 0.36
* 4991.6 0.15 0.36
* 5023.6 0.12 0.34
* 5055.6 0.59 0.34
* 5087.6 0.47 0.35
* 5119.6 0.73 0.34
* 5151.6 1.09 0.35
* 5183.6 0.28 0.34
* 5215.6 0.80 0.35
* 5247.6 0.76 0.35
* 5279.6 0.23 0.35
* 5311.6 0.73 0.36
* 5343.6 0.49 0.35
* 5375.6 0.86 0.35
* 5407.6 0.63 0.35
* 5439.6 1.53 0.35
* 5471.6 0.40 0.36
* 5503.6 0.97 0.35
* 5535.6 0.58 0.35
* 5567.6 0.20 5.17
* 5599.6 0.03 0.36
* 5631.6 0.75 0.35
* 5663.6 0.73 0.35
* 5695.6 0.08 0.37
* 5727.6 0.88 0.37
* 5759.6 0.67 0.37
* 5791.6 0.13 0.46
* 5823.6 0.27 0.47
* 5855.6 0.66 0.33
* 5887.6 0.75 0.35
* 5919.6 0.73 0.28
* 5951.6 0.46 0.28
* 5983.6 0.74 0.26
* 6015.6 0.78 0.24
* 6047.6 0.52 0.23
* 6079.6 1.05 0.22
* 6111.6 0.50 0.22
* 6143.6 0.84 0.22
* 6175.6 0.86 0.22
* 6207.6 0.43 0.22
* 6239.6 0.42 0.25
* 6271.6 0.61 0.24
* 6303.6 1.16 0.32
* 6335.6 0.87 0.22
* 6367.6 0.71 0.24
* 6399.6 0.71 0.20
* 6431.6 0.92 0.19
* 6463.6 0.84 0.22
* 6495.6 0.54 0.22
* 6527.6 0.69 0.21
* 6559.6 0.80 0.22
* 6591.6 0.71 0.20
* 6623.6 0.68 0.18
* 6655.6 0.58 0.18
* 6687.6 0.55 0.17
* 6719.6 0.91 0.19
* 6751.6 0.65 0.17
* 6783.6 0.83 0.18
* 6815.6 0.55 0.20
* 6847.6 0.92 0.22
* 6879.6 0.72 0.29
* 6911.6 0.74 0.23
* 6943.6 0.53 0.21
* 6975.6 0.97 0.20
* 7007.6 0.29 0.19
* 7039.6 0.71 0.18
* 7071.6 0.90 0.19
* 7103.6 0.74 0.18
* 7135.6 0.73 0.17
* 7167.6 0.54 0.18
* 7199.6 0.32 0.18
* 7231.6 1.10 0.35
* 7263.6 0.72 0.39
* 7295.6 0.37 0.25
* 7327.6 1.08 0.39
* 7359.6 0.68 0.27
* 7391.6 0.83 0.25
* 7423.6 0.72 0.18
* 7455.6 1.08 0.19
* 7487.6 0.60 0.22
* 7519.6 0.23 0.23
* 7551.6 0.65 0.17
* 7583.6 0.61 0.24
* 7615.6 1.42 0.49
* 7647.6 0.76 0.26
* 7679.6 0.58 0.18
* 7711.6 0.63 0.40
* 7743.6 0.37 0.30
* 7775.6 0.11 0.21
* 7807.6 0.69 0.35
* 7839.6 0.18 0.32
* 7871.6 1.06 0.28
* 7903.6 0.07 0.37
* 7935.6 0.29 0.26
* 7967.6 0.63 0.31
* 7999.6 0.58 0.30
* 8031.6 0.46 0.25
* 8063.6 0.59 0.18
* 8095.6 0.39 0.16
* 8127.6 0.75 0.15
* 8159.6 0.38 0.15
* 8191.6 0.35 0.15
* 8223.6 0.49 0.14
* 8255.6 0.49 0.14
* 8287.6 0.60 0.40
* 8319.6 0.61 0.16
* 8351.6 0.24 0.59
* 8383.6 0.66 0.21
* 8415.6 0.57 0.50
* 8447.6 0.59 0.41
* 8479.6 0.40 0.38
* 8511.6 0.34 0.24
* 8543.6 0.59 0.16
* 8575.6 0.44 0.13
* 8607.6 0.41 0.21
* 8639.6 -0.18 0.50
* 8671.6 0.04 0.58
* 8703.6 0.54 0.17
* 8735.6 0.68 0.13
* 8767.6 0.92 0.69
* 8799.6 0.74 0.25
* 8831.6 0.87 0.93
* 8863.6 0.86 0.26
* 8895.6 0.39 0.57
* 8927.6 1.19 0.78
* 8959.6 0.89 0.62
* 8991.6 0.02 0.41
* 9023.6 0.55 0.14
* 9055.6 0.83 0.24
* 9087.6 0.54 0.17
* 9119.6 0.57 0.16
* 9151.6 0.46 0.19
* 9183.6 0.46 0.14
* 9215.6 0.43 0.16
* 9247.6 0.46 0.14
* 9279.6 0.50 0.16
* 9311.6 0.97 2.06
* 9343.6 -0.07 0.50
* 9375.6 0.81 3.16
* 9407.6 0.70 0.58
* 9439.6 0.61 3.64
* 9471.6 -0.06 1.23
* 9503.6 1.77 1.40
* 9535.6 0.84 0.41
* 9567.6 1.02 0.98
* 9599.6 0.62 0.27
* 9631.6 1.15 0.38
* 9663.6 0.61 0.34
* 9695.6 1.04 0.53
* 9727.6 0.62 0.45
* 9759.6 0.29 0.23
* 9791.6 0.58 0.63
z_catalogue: 0.138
